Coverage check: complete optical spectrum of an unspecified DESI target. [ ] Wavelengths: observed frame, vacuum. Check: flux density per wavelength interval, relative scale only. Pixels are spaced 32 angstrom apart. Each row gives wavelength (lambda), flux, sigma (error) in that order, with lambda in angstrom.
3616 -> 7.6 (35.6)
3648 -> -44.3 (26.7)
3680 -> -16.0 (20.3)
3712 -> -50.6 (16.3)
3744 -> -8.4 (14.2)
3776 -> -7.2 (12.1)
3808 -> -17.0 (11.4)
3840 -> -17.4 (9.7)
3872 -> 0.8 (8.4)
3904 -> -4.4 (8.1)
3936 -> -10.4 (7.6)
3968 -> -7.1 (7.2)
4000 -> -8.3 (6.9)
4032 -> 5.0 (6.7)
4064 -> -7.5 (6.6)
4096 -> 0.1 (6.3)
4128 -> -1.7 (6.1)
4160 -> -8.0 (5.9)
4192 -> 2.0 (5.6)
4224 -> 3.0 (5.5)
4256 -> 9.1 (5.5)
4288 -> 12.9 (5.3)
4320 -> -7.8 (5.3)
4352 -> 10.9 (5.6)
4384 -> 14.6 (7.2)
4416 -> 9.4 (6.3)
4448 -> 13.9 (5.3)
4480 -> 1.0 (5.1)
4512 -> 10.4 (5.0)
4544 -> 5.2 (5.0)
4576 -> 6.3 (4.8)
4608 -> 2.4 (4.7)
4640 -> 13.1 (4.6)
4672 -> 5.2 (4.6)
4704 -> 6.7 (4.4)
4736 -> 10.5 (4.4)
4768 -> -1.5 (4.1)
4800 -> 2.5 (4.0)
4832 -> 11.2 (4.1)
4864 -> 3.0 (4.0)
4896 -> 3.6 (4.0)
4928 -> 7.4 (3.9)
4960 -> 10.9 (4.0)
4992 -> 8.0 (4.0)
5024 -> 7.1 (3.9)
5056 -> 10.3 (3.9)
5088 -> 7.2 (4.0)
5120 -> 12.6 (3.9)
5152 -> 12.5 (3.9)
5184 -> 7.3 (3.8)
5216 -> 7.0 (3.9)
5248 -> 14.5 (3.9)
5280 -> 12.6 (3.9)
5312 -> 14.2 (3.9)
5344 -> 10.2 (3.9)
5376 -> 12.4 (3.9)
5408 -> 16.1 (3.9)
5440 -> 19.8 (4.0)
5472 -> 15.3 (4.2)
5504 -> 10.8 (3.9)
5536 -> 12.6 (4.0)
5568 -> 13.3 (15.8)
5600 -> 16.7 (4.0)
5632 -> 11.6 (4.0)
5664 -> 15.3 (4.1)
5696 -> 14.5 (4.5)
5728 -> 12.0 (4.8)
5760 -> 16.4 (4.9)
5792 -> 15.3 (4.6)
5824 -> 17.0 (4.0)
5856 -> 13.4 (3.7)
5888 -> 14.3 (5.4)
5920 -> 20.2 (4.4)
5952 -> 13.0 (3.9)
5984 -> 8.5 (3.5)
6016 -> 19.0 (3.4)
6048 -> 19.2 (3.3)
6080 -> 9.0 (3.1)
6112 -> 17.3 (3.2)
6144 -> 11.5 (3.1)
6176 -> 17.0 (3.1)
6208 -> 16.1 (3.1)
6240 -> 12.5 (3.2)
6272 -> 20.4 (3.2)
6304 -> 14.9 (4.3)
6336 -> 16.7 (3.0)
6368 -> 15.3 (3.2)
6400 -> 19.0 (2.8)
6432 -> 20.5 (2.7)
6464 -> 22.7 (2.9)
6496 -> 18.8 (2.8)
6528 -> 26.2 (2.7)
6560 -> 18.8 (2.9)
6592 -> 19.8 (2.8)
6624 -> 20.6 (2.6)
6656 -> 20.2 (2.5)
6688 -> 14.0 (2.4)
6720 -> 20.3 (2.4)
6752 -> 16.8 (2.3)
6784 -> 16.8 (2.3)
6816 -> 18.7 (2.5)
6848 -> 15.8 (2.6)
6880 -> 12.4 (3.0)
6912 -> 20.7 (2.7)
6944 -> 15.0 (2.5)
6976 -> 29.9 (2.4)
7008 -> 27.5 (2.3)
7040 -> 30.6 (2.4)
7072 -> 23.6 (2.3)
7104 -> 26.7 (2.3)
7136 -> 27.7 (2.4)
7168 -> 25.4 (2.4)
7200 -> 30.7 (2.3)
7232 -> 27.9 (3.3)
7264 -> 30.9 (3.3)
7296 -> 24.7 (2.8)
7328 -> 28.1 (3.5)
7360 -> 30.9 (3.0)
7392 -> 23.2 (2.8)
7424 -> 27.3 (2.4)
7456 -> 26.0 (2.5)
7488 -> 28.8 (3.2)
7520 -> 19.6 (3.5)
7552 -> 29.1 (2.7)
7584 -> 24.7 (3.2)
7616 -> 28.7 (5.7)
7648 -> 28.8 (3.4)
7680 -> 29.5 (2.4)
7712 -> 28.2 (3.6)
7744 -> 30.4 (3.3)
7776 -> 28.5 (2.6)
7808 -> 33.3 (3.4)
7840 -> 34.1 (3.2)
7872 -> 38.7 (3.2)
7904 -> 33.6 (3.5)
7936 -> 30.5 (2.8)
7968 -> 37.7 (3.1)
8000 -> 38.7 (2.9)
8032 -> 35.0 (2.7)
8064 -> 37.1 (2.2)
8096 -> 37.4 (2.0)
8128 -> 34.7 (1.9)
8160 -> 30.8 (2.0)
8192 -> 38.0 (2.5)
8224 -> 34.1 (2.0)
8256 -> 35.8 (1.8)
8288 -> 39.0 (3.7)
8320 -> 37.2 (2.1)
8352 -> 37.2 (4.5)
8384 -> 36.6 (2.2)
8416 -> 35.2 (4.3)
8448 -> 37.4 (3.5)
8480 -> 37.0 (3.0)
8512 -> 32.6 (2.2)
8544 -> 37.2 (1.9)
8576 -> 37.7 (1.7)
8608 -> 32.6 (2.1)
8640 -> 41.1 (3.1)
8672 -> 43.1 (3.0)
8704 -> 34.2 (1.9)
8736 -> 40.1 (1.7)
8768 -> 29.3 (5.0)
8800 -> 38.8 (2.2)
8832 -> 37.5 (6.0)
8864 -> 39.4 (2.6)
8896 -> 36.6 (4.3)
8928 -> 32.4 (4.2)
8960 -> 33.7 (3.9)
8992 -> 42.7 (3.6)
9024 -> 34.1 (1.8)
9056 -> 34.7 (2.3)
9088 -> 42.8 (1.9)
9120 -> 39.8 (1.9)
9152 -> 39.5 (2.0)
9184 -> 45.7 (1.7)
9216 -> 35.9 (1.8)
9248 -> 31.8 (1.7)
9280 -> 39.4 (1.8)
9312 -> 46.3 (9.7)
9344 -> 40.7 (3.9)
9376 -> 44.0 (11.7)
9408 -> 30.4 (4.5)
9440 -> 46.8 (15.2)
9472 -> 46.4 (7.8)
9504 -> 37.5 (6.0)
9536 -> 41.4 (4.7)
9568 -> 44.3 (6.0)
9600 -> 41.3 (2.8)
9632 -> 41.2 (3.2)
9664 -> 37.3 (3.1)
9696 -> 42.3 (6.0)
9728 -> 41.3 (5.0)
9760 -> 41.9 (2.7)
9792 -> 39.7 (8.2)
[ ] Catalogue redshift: 0.75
